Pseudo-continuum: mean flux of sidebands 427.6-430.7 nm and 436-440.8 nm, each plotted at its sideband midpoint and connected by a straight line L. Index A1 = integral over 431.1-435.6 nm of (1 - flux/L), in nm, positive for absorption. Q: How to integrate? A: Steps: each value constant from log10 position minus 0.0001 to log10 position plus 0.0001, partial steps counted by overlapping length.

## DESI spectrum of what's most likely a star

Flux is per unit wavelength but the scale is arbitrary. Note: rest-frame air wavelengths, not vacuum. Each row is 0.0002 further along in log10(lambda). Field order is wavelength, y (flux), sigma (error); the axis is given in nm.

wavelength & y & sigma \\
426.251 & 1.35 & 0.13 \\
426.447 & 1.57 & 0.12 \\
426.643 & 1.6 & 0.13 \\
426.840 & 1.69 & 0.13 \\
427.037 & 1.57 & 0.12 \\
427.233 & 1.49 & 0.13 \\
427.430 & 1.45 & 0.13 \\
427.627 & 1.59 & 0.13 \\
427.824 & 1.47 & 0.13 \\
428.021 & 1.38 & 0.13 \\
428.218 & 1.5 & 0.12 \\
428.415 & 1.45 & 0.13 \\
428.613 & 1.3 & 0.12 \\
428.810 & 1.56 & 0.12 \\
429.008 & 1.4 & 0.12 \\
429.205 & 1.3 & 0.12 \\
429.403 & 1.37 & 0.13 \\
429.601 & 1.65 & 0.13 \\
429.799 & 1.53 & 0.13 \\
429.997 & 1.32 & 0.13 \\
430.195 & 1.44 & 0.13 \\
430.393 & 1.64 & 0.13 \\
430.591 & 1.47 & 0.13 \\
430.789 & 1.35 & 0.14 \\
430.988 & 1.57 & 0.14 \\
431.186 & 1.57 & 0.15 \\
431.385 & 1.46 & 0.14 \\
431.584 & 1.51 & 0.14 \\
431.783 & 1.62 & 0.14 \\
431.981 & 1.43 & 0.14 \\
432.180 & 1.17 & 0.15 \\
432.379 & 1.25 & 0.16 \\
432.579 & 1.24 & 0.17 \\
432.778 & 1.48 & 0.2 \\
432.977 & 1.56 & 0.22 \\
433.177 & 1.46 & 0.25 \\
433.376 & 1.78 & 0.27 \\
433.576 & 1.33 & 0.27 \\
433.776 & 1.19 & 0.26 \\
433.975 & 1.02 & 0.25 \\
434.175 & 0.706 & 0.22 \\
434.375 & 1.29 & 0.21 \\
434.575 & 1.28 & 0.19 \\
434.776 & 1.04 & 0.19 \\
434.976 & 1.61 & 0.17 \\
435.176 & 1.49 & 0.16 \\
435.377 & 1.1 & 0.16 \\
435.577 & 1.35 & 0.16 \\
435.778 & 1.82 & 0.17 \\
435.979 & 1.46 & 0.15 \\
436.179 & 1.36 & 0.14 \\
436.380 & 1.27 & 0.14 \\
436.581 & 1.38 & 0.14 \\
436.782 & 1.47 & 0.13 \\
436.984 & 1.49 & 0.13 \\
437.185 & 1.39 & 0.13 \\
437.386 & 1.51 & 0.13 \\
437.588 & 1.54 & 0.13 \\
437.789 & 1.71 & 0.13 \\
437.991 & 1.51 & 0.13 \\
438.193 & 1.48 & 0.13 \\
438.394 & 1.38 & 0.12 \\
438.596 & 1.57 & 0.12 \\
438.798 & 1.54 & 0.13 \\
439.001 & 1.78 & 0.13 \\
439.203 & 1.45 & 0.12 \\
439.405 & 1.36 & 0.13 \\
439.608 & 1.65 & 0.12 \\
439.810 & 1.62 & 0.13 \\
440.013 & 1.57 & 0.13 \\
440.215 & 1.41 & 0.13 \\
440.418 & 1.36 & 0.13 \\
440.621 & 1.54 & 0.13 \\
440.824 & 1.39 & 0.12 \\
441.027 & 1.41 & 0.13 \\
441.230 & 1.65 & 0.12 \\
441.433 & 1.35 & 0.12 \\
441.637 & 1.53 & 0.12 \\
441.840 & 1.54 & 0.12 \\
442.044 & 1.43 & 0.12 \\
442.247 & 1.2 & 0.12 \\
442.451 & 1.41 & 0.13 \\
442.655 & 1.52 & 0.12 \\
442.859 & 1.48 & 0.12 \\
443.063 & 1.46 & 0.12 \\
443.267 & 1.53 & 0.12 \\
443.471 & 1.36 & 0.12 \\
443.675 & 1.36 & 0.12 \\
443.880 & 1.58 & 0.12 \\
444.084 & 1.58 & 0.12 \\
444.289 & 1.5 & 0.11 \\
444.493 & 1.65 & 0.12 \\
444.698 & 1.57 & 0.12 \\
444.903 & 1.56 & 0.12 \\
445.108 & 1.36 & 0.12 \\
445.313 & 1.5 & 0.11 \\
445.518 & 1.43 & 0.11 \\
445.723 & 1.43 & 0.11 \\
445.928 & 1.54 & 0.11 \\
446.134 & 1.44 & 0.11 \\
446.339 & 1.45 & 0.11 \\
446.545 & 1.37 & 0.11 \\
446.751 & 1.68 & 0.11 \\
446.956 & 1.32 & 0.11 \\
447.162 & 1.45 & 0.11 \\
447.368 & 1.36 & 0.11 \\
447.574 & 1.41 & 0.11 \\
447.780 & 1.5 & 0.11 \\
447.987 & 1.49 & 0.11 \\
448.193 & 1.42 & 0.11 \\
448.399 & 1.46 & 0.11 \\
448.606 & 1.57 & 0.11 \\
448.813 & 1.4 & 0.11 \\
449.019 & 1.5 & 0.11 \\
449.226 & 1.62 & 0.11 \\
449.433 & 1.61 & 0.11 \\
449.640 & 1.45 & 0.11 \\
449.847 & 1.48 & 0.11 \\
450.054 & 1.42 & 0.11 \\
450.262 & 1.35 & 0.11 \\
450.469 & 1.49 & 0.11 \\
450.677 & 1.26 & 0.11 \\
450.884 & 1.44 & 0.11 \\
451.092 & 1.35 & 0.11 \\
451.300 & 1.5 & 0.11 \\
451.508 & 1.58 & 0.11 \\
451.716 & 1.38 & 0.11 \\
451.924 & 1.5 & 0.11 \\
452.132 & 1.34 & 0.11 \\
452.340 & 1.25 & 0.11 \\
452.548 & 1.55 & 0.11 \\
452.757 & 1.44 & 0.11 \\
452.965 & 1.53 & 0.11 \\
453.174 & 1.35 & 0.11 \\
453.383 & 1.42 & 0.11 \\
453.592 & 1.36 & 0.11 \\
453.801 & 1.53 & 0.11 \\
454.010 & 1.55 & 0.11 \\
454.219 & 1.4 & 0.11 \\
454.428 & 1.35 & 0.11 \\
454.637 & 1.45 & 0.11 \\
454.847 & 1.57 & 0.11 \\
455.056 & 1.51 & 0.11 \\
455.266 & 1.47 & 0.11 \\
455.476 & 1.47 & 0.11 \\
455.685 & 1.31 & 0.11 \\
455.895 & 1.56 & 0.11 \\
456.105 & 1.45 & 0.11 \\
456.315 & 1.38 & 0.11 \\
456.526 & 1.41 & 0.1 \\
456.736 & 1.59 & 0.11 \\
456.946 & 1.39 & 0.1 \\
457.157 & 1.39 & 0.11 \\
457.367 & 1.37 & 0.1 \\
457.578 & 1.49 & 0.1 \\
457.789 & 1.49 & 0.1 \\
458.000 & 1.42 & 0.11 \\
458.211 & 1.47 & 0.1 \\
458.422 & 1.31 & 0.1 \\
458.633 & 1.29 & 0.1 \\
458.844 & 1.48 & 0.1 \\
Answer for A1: 0.39 nm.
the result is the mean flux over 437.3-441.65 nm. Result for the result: 1.51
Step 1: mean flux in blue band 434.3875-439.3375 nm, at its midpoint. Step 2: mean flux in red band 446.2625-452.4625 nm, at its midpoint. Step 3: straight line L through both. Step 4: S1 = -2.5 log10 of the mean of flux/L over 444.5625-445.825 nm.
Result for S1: -0.02 mag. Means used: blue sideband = 1.45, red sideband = 1.45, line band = 1.48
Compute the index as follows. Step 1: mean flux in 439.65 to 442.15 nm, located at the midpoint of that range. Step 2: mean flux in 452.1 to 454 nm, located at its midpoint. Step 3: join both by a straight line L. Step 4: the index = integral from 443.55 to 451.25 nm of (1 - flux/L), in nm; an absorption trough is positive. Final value -0.07 nm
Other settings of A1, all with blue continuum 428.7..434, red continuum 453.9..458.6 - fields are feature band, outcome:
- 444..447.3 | -0.11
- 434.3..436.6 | 0.11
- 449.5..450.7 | 0.01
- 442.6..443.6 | -0.02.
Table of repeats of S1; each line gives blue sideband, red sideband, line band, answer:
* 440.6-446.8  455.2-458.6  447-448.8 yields 0.01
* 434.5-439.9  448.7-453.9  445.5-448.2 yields 0.00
